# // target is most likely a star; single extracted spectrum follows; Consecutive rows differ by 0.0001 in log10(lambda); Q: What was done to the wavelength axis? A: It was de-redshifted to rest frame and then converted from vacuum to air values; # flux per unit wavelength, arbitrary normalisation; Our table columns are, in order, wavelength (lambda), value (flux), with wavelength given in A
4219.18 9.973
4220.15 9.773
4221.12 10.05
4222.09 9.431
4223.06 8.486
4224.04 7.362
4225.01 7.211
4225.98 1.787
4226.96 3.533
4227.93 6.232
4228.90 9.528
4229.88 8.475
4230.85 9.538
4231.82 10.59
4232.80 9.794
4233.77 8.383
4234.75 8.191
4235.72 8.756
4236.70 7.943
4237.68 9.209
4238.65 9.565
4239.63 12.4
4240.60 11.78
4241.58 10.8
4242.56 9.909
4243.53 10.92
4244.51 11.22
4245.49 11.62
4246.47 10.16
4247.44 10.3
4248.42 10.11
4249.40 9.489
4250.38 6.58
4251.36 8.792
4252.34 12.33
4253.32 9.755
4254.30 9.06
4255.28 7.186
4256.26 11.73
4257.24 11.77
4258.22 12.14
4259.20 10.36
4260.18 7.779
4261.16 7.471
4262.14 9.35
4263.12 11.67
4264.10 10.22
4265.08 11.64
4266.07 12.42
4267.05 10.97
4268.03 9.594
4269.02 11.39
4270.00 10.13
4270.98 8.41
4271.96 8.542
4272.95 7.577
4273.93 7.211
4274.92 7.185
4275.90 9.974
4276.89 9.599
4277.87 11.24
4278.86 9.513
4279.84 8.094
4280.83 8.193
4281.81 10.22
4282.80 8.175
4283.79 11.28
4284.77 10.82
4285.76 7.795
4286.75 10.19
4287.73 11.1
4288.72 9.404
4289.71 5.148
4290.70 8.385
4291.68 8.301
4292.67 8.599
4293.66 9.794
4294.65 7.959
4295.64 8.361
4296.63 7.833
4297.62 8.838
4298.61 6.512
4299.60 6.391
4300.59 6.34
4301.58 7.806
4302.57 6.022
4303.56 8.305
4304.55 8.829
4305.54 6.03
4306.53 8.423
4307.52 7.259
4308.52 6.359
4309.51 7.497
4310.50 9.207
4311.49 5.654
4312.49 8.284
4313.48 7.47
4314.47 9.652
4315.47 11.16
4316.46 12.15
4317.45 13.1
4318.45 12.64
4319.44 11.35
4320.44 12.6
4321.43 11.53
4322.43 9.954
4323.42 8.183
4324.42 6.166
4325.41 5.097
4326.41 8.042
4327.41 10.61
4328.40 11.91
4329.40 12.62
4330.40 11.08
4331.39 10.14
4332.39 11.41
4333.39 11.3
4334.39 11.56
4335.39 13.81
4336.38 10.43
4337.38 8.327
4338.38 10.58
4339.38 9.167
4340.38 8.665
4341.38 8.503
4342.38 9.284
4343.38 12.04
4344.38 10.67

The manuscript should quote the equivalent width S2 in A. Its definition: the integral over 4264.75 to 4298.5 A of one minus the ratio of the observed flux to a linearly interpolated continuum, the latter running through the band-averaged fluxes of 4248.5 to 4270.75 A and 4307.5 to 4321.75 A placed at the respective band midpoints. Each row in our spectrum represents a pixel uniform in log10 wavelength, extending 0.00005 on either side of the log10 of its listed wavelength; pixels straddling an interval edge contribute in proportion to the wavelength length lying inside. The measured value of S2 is 2.6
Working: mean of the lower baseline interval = 10.1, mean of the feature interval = 9.19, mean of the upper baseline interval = 9.79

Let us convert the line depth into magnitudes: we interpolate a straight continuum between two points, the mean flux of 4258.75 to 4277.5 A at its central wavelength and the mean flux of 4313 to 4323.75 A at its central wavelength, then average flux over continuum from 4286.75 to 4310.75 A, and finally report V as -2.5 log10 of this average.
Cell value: 0.297 mag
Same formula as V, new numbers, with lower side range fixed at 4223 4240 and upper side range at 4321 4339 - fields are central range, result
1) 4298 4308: 0.309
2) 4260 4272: -0.144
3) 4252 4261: -0.170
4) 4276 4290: -0.028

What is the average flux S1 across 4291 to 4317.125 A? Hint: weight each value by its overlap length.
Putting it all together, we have 8.08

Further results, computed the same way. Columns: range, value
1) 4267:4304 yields 8.69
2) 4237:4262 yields 10.1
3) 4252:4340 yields 9.38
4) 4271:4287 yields 9.06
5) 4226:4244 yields 9.01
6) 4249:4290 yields 9.58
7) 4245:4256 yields 9.62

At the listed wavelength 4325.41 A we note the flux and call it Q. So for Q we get 5.097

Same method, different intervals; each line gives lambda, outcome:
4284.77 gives 10.82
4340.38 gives 8.665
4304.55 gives 8.829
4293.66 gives 9.794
